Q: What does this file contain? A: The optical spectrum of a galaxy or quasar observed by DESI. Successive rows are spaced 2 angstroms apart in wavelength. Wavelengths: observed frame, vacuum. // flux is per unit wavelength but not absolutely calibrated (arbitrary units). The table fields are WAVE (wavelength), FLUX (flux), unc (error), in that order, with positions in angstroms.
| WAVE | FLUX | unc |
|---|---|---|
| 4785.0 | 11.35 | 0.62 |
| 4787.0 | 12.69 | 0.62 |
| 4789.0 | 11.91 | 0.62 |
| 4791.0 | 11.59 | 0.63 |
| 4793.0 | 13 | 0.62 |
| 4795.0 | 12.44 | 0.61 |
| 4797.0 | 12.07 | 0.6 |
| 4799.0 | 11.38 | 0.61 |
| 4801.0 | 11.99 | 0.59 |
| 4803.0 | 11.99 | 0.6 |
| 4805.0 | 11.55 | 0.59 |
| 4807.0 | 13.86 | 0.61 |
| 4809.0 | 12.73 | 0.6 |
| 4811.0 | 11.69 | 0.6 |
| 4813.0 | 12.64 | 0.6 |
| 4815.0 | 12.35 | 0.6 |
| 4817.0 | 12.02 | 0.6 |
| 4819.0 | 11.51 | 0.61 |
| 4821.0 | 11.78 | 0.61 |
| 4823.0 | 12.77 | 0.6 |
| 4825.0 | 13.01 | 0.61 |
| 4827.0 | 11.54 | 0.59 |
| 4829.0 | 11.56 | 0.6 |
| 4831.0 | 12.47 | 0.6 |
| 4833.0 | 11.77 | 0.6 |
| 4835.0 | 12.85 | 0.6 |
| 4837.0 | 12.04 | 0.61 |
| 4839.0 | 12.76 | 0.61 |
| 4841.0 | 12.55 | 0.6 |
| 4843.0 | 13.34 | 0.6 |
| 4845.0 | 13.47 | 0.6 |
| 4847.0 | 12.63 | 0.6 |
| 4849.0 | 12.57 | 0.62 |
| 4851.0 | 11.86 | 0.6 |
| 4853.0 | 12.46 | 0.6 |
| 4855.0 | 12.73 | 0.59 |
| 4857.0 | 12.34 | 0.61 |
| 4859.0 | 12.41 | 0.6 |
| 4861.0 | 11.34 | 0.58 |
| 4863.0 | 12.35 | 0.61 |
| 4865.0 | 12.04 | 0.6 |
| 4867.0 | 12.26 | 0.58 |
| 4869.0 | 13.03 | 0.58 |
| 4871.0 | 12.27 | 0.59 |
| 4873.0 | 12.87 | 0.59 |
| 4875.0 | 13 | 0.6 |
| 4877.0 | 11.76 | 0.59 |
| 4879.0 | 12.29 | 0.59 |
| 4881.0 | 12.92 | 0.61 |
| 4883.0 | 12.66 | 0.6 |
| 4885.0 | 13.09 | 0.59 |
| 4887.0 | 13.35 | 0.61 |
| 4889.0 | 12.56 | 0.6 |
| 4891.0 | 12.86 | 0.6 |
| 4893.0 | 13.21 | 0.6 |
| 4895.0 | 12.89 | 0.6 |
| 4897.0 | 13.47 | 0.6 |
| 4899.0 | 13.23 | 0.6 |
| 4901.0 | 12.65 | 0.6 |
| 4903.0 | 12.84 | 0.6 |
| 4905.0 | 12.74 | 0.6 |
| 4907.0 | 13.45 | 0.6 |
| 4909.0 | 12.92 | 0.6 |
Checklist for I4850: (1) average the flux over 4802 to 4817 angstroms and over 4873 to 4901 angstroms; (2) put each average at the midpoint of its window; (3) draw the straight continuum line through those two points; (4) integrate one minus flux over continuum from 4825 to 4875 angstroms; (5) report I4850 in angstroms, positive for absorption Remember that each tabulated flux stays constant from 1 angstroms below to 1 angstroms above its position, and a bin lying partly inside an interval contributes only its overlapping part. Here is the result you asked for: 0.83 angstroms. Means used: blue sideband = 12.4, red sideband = 12.9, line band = 12.4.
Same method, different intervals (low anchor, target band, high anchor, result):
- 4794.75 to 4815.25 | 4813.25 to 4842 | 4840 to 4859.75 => 0.5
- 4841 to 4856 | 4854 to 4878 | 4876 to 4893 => 0.7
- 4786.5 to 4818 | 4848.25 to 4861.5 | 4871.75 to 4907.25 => 0.4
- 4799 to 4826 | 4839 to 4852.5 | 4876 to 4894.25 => -0.3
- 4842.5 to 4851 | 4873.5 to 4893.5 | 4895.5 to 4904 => 0.3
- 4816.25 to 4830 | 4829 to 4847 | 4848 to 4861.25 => -0.6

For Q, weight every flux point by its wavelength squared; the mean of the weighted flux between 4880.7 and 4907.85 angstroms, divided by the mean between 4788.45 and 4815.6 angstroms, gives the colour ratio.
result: 1.1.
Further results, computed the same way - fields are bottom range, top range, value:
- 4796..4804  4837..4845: 1.10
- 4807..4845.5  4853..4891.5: 1.03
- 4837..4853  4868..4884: 1.01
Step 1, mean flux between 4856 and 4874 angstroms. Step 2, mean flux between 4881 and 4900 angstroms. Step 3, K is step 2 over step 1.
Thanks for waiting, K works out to 1.1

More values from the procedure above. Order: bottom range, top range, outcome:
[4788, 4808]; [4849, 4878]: 1.01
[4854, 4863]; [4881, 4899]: 1.07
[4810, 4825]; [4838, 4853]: 1.05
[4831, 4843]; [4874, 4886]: 1.01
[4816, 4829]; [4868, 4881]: 1.04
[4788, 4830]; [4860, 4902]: 1.04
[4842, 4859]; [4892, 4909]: 1.03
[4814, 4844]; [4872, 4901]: 1.05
